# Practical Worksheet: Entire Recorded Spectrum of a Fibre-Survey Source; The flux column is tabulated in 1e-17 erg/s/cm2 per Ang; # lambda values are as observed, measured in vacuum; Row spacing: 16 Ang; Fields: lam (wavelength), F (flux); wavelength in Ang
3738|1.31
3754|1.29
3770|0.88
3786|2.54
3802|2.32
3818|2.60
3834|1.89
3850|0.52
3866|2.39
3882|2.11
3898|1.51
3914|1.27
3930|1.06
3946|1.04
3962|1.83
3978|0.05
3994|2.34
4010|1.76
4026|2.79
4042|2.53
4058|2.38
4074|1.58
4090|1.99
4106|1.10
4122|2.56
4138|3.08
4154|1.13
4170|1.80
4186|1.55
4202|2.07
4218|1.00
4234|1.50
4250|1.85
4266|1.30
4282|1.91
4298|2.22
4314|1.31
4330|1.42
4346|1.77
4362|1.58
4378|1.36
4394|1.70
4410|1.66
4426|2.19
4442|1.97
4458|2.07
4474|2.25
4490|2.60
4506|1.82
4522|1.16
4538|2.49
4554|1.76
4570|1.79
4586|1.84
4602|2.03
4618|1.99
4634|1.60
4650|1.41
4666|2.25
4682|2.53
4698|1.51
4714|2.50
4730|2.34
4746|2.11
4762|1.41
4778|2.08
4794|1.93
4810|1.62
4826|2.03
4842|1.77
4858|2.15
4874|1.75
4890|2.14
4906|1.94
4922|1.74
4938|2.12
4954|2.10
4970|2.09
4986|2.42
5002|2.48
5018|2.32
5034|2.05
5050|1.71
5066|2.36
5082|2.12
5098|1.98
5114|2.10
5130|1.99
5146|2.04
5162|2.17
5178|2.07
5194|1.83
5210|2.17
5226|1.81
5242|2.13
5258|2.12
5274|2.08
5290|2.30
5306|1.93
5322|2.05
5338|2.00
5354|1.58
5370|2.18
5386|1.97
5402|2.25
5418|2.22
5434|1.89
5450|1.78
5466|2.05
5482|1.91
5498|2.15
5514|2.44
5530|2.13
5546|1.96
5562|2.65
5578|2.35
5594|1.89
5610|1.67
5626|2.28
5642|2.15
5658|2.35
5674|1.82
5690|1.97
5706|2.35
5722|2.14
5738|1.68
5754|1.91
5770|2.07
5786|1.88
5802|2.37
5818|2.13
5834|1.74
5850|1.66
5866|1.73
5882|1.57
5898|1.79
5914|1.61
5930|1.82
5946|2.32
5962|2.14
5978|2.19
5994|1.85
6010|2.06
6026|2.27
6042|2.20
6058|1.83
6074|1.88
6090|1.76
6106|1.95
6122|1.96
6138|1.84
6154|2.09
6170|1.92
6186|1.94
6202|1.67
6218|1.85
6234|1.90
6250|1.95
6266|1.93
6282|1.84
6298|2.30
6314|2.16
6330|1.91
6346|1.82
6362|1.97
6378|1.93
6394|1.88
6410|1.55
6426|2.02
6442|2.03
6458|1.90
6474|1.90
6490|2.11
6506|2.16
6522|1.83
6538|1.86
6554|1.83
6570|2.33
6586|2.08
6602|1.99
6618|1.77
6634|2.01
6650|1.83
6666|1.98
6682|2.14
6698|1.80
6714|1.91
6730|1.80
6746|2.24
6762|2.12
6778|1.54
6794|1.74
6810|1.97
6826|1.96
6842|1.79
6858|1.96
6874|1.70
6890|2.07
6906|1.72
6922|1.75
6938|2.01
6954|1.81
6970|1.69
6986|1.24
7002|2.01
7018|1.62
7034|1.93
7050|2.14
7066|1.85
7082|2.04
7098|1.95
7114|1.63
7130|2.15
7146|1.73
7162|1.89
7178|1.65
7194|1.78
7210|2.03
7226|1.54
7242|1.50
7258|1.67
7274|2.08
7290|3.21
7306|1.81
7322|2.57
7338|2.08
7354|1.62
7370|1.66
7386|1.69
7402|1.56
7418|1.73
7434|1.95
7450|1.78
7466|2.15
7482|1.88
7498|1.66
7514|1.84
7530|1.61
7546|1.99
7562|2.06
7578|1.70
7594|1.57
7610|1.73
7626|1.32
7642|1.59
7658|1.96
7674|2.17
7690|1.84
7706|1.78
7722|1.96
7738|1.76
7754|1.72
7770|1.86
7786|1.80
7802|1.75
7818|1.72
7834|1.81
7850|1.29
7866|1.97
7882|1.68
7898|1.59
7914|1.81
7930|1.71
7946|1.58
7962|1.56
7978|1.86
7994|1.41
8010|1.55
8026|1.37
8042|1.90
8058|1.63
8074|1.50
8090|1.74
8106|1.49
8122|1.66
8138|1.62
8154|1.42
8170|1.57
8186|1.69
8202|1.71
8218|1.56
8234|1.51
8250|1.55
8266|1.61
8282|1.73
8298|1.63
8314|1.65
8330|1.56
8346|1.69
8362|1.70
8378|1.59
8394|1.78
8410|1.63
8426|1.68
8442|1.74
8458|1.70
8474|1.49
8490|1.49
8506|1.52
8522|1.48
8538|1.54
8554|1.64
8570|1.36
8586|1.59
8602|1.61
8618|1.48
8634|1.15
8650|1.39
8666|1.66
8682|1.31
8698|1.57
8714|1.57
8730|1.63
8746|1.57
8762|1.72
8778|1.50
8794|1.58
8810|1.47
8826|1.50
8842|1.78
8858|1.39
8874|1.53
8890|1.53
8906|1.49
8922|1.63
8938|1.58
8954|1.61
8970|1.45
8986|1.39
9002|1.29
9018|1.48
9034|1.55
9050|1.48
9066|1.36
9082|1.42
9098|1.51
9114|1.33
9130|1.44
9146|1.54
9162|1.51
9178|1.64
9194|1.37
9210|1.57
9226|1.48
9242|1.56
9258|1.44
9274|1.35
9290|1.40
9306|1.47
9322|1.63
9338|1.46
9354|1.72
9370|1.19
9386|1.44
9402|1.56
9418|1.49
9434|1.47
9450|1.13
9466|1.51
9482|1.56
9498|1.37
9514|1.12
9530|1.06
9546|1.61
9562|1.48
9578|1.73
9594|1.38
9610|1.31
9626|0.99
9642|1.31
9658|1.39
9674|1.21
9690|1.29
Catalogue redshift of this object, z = 0.11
